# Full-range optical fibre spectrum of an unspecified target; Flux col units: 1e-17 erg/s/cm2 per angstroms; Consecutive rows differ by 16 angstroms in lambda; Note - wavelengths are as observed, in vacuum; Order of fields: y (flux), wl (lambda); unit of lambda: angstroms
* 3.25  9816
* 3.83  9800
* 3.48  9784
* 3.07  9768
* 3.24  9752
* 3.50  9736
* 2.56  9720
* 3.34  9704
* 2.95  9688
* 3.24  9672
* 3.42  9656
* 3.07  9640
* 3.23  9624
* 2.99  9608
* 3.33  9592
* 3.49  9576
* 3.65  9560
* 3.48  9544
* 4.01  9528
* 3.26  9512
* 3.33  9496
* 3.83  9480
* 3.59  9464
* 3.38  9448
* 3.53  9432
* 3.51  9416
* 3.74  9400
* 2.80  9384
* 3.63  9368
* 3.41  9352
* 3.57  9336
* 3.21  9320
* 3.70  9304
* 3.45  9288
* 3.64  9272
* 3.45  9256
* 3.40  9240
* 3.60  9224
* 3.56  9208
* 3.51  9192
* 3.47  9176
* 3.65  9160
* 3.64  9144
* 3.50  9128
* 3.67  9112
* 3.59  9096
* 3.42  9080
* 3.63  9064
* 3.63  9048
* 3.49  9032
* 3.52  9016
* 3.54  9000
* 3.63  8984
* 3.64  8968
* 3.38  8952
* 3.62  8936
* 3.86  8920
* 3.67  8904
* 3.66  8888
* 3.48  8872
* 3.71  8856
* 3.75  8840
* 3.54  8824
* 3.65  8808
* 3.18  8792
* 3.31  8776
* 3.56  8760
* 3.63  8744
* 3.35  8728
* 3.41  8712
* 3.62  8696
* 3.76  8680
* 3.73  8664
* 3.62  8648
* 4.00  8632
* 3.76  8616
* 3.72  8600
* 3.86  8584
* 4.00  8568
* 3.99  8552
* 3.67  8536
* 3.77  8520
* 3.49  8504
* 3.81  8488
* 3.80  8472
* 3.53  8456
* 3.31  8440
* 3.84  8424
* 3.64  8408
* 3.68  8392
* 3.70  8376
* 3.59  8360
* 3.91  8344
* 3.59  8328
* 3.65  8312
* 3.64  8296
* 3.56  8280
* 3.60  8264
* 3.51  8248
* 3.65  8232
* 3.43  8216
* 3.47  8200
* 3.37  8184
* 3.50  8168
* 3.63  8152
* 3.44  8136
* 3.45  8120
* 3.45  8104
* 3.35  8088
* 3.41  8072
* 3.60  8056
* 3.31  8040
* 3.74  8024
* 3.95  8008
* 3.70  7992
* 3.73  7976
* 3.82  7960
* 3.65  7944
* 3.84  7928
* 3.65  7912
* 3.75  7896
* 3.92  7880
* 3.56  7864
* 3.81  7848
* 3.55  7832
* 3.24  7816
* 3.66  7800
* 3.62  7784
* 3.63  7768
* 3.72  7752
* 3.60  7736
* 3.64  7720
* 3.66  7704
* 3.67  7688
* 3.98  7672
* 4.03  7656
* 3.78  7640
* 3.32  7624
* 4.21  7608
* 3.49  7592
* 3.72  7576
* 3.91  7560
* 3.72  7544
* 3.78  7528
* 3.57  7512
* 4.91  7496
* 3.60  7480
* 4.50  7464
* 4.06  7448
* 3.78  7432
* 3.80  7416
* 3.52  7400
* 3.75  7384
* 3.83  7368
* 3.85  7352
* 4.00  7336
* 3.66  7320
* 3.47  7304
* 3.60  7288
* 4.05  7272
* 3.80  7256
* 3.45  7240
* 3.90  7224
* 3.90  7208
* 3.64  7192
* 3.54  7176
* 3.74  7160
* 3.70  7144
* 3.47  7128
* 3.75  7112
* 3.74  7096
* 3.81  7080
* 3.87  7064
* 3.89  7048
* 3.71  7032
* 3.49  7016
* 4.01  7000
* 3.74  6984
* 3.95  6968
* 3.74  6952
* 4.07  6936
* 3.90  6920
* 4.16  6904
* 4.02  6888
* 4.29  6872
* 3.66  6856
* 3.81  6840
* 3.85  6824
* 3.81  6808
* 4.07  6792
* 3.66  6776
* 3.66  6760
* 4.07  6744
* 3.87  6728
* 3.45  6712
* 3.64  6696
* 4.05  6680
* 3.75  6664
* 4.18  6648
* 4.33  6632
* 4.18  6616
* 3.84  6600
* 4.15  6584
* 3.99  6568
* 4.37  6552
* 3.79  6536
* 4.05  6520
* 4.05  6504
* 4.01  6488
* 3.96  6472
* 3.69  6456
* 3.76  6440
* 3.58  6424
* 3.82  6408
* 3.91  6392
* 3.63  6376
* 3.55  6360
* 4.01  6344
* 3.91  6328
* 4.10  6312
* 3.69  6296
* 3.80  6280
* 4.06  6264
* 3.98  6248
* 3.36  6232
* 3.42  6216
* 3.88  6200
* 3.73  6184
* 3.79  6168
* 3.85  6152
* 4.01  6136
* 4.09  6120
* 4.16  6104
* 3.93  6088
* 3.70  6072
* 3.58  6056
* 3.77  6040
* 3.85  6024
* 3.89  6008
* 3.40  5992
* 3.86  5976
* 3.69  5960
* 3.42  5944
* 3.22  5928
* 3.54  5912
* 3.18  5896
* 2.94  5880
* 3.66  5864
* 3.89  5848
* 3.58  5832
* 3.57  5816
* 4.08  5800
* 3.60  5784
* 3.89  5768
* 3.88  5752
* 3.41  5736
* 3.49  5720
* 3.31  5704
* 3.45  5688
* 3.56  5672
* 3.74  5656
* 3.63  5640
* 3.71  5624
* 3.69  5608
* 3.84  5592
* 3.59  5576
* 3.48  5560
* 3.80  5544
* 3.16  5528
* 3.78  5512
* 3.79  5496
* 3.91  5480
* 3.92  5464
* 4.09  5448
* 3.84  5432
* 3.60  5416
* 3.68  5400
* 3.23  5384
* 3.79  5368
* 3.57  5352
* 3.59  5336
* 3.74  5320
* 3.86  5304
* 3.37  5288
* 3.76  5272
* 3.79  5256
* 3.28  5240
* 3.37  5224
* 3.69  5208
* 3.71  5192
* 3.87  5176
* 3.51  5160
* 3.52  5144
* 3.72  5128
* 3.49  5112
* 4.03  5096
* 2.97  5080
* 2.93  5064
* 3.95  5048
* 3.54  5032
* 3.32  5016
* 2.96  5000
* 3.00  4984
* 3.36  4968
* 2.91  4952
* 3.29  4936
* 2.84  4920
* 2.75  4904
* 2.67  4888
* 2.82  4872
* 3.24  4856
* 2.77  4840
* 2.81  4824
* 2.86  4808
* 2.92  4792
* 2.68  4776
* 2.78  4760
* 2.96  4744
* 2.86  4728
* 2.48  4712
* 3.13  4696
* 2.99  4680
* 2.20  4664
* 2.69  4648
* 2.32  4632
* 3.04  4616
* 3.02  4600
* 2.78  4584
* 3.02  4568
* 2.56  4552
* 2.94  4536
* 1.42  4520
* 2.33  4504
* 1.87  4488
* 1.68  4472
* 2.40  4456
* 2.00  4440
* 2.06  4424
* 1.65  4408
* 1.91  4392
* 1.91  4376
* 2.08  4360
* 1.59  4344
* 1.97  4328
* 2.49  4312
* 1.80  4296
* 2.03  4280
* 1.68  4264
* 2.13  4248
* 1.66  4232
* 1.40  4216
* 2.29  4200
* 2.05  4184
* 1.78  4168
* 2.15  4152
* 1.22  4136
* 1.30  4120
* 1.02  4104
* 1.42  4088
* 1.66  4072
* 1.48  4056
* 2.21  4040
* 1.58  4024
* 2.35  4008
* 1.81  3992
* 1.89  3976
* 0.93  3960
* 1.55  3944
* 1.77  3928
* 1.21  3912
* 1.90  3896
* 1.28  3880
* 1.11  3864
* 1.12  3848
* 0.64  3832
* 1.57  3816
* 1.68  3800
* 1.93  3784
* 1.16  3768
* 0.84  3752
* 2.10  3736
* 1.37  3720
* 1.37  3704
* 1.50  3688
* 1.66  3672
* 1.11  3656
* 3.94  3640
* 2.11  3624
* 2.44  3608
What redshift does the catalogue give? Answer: 0.138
